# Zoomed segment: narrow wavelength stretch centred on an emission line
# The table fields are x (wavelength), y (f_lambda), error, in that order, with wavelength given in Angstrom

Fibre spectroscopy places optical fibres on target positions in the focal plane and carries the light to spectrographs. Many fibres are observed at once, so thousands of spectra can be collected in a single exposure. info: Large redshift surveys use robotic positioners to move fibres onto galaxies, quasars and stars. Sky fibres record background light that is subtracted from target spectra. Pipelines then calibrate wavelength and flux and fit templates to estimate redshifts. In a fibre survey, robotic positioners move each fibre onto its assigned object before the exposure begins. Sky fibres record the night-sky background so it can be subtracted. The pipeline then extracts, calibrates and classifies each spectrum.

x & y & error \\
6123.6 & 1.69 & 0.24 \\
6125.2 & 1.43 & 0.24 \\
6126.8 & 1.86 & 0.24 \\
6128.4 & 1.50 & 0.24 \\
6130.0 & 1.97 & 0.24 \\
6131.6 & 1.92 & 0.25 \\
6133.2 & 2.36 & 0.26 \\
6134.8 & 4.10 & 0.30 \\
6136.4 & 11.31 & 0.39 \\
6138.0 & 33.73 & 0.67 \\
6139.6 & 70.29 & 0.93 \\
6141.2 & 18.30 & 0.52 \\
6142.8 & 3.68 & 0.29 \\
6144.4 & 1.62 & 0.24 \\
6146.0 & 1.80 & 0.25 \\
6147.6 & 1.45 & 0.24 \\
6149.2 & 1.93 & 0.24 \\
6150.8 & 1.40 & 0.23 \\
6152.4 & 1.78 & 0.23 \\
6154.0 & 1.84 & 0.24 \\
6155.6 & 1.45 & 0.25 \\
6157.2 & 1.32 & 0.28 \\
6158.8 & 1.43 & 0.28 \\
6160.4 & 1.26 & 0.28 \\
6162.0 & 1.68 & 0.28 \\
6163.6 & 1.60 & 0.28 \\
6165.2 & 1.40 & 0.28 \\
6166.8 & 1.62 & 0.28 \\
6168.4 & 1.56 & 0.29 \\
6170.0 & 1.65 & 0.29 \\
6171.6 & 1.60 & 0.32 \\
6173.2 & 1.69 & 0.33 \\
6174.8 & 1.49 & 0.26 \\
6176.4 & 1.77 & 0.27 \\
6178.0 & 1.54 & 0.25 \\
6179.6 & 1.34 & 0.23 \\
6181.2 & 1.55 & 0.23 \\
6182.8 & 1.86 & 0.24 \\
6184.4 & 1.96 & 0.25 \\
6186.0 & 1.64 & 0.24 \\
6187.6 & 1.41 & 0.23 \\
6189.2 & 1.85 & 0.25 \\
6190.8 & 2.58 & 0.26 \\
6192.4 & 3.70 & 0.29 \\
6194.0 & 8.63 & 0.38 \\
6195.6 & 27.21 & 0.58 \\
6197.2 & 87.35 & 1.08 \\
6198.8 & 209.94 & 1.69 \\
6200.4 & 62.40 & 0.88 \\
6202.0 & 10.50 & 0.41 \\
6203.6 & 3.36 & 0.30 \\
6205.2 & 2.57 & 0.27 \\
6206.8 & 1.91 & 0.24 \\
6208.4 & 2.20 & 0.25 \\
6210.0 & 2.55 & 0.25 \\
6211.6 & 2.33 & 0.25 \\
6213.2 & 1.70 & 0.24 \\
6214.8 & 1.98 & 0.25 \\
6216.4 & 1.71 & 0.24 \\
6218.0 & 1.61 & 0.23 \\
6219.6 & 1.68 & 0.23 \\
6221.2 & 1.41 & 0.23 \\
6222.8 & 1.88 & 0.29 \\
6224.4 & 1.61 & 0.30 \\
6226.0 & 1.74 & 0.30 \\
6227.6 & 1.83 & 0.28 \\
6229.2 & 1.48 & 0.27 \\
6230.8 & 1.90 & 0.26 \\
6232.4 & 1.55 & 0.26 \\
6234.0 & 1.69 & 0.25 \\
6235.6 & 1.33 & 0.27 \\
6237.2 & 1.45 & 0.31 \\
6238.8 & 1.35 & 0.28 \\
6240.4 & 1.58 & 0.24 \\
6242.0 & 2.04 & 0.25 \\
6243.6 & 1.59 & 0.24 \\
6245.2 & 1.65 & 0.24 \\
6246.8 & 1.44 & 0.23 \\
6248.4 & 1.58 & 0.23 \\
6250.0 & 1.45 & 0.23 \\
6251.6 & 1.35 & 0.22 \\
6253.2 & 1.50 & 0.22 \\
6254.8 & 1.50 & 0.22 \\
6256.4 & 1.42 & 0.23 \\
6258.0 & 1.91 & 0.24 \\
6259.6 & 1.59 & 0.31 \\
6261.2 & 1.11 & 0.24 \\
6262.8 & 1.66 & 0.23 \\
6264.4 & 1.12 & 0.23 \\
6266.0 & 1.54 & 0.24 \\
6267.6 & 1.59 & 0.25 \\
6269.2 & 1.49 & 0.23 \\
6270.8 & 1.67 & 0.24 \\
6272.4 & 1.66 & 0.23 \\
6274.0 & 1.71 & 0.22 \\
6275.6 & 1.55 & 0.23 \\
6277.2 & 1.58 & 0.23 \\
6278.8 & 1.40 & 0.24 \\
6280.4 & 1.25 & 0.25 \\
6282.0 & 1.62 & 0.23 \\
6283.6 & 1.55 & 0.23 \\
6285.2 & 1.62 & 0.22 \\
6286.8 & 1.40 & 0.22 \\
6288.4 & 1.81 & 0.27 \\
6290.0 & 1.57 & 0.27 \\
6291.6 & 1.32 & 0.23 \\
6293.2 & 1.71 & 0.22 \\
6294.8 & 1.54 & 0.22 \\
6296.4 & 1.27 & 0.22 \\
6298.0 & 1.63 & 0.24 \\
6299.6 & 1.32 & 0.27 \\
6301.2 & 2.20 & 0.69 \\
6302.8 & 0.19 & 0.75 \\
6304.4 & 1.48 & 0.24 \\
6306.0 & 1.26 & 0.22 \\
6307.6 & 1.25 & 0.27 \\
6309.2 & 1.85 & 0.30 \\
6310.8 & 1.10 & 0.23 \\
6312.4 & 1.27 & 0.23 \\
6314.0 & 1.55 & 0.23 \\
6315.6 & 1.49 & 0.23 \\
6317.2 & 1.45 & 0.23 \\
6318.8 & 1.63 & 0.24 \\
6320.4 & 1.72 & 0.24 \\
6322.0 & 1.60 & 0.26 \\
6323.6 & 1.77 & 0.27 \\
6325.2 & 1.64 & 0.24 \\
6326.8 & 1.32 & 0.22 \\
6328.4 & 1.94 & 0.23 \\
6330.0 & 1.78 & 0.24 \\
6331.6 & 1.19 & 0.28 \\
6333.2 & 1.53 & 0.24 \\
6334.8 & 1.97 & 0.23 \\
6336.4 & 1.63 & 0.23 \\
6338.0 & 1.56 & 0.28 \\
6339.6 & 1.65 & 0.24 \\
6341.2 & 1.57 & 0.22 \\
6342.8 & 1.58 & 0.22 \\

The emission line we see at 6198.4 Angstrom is [O III] 5007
